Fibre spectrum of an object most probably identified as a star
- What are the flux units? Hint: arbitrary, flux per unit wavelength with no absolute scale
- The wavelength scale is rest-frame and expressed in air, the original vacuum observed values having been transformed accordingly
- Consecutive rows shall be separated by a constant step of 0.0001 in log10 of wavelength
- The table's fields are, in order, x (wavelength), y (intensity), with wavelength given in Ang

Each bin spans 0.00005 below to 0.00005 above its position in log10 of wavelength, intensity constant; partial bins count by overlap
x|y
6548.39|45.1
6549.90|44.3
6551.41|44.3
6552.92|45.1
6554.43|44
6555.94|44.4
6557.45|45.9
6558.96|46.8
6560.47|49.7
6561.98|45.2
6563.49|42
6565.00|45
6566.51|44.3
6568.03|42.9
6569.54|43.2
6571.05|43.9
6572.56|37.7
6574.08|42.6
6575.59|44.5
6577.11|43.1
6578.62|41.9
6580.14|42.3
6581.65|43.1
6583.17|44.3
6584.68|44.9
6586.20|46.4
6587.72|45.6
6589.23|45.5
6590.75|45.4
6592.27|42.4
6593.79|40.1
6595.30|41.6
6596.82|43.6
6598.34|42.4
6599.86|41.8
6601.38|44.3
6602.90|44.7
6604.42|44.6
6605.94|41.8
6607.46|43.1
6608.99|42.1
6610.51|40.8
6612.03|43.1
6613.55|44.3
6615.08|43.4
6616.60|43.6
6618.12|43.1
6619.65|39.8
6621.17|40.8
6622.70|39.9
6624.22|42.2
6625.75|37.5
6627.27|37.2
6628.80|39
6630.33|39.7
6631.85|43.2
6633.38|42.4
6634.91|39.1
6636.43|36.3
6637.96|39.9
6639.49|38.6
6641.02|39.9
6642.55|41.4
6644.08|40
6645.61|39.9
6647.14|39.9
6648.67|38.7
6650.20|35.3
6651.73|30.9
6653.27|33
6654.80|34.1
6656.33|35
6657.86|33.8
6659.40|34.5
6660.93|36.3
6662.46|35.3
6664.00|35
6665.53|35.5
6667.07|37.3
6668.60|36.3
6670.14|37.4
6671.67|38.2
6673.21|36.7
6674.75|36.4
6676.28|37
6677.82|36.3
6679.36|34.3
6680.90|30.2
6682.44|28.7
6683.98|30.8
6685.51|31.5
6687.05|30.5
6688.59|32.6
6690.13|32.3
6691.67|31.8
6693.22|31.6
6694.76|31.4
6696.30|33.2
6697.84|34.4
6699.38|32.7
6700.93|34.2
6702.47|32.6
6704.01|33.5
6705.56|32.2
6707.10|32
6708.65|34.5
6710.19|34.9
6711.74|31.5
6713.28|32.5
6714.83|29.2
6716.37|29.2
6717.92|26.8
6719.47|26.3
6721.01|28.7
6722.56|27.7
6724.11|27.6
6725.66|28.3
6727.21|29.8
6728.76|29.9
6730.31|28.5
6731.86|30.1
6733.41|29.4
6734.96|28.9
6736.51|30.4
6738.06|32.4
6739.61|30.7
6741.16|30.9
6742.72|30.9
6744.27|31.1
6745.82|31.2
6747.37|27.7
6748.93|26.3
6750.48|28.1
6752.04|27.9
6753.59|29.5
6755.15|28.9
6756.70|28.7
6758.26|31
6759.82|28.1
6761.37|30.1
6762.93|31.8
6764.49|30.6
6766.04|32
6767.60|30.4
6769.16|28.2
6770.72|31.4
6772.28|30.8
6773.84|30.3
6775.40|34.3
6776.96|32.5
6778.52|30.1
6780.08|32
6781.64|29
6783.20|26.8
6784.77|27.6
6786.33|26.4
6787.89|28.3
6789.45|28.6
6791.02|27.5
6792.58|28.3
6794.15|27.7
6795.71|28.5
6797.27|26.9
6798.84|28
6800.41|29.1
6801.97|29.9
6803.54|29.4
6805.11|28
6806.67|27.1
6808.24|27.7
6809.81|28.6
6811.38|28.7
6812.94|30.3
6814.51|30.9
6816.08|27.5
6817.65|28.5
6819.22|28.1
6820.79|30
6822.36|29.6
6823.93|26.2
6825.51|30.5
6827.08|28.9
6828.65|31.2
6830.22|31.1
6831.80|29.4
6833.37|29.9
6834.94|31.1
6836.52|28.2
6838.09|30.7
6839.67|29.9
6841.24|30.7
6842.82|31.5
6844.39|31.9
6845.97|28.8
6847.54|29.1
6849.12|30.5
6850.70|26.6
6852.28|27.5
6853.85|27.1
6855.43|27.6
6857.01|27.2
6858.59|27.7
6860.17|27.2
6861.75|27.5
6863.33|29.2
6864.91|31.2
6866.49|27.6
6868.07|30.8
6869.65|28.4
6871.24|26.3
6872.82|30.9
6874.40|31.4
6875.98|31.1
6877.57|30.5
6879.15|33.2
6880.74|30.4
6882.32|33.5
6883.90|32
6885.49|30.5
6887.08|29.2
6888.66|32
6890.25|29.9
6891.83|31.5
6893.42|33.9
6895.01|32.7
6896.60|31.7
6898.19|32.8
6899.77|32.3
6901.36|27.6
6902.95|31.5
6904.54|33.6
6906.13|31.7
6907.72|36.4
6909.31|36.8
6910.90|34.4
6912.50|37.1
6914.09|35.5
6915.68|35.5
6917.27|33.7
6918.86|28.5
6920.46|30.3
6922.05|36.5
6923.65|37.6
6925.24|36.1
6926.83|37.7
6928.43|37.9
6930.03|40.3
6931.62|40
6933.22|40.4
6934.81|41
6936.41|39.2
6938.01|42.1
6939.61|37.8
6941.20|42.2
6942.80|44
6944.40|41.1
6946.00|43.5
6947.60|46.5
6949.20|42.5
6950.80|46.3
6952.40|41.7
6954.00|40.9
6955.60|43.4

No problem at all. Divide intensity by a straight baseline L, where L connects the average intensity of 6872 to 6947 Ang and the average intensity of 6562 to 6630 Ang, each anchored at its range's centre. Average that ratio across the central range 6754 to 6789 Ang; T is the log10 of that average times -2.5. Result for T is 0.27 mag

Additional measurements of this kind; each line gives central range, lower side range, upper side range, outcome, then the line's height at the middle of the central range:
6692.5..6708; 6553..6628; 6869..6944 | 0.22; 40.1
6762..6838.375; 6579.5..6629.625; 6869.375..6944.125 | 0.26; 37.2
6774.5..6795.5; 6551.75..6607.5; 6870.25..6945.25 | 0.29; 38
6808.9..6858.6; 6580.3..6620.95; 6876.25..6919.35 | 0.19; 34.9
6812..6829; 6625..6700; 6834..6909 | 0.09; 31.7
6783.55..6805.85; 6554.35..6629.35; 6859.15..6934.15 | 0.27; 36.2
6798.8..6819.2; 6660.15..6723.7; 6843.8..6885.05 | 0.07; 30.5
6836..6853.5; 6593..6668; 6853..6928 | 0.12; 33.1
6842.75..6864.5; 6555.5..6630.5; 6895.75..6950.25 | 0.32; 38.2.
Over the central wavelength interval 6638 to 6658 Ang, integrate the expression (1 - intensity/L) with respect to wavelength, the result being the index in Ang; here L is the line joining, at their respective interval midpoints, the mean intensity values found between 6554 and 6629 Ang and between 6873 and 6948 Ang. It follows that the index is 2.2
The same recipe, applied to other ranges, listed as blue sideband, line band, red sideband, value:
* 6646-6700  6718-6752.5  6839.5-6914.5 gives 4.2 Ang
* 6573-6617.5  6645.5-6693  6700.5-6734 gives 1.2 Ang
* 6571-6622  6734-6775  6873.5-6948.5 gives 9.6 Ang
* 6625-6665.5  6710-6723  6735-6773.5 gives 1.2 Ang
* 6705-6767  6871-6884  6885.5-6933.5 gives 0.8 Ang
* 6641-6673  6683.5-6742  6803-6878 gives 5.7 Ang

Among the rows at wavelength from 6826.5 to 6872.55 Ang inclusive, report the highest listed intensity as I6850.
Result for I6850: 31.9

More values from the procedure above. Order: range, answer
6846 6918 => 37.1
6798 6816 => 30.9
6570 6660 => 46.4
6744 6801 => 34.3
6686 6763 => 34.9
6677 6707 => 36.3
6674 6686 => 37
